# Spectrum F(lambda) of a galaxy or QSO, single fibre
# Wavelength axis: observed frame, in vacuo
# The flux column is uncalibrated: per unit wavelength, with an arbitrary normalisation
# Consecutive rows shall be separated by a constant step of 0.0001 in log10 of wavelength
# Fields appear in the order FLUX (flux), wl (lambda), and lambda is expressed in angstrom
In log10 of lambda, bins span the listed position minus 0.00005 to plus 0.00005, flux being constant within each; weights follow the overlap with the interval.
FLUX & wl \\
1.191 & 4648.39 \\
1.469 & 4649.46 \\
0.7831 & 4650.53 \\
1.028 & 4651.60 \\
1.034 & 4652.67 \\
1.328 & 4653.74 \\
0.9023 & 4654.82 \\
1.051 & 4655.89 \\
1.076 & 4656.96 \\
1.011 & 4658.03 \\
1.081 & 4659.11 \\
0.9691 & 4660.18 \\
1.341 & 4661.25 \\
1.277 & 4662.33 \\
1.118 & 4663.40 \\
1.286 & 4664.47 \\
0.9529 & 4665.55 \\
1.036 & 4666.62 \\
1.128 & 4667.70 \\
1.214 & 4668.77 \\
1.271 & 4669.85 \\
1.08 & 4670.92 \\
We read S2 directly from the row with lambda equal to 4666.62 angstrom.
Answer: 1.036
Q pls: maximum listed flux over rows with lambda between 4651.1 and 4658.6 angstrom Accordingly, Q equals 1.328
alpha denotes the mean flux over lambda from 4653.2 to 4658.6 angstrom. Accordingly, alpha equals 1.07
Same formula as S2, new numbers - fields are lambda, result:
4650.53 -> 0.7831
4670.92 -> 1.08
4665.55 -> 0.9529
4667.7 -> 1.128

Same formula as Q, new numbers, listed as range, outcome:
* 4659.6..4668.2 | 1.341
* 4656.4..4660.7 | 1.081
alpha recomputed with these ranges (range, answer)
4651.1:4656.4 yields 1.07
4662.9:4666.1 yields 1.12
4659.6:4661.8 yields 1.15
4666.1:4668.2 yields 1.08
